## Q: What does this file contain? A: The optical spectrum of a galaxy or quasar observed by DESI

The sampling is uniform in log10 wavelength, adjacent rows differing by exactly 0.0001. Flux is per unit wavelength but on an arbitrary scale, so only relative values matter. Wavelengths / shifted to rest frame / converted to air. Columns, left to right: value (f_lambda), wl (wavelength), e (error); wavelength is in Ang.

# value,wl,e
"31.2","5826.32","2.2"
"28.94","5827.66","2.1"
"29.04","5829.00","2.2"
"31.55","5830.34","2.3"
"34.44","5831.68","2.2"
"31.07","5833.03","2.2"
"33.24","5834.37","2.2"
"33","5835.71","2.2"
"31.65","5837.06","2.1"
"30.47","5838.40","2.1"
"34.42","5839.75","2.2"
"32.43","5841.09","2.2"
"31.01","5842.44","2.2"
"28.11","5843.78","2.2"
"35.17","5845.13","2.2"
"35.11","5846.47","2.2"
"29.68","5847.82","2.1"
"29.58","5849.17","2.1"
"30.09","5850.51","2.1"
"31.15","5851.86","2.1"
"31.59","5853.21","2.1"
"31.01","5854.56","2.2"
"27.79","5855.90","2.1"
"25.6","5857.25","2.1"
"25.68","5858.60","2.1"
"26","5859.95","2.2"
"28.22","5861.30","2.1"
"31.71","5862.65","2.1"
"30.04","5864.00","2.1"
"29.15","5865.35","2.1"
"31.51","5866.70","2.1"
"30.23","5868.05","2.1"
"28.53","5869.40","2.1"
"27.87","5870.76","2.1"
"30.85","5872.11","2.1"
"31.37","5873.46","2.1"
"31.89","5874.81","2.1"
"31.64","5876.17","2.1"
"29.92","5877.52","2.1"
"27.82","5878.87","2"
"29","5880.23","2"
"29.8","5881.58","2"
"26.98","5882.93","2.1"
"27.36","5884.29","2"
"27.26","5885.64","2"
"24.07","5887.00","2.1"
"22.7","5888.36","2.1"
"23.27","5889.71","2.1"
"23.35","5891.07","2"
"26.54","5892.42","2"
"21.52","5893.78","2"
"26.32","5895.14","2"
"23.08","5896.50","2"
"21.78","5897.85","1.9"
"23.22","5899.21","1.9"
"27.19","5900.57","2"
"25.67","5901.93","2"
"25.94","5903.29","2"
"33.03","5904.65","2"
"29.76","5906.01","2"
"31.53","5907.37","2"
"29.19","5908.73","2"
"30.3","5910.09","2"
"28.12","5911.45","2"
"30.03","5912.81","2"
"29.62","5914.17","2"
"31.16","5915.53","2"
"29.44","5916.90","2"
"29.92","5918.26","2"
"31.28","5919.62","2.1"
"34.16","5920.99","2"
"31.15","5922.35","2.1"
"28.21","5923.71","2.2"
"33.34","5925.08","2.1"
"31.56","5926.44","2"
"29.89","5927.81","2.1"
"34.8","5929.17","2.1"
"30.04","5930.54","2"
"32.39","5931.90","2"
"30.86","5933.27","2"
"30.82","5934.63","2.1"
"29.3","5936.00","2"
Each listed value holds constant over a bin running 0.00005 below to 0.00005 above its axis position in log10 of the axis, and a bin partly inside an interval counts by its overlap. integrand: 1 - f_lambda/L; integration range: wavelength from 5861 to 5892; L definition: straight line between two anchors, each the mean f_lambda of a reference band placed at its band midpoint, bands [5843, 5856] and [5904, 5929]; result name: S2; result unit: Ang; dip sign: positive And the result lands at 2.5 Ang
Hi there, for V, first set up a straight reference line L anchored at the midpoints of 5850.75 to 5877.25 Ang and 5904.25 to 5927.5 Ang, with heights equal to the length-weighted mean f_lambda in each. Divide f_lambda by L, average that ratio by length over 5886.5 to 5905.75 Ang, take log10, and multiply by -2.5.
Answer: 0.21 mag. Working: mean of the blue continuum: 29.6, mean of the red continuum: 30.7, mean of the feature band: 24.9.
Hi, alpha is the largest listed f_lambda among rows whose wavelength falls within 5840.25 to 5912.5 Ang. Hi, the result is 35.17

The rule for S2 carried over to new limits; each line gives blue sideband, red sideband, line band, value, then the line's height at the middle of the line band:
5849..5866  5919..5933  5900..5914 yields 0.8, 30.9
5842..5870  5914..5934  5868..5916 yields 4.6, 30.6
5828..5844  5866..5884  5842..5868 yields 0.7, 30.8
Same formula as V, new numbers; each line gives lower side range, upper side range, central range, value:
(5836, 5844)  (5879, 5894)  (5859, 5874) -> -0.046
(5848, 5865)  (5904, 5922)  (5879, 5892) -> 0.147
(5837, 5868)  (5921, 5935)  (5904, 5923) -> 0.022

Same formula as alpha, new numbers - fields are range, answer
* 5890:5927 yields 34.16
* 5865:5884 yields 31.89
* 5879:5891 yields 29.8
